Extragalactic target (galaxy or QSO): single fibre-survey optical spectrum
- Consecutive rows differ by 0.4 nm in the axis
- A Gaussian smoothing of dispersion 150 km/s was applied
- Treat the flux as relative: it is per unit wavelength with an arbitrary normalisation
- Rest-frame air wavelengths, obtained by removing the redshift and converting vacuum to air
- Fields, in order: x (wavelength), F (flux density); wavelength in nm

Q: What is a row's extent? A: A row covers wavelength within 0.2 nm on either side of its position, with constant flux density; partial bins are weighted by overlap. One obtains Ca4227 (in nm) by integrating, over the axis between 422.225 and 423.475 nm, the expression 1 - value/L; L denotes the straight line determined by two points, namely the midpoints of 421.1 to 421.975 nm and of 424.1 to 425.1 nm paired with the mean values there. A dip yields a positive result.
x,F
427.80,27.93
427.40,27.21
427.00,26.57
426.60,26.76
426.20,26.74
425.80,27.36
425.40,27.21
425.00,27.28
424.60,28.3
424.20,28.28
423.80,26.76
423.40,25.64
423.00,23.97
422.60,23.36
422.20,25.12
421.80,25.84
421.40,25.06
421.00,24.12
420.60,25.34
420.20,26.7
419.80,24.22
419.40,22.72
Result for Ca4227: 0.10 nm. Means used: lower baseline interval 25.3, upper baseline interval 28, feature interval 24.3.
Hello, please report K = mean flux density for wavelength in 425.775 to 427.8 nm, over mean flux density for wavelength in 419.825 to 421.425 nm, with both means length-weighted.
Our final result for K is 1.07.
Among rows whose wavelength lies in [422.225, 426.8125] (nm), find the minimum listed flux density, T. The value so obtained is 23.36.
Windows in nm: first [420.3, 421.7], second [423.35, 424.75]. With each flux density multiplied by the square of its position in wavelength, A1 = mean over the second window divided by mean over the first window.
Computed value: 1.1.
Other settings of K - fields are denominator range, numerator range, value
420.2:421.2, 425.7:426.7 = 1.07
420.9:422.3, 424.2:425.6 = 1.10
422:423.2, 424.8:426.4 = 1.12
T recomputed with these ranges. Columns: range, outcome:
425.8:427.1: 26.57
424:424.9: 28.28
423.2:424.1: 25.64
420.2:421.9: 24.12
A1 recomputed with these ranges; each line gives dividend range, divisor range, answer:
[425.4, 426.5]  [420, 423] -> 1.10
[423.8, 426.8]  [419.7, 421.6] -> 1.11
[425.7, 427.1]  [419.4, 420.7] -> 1.11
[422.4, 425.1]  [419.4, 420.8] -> 1.06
